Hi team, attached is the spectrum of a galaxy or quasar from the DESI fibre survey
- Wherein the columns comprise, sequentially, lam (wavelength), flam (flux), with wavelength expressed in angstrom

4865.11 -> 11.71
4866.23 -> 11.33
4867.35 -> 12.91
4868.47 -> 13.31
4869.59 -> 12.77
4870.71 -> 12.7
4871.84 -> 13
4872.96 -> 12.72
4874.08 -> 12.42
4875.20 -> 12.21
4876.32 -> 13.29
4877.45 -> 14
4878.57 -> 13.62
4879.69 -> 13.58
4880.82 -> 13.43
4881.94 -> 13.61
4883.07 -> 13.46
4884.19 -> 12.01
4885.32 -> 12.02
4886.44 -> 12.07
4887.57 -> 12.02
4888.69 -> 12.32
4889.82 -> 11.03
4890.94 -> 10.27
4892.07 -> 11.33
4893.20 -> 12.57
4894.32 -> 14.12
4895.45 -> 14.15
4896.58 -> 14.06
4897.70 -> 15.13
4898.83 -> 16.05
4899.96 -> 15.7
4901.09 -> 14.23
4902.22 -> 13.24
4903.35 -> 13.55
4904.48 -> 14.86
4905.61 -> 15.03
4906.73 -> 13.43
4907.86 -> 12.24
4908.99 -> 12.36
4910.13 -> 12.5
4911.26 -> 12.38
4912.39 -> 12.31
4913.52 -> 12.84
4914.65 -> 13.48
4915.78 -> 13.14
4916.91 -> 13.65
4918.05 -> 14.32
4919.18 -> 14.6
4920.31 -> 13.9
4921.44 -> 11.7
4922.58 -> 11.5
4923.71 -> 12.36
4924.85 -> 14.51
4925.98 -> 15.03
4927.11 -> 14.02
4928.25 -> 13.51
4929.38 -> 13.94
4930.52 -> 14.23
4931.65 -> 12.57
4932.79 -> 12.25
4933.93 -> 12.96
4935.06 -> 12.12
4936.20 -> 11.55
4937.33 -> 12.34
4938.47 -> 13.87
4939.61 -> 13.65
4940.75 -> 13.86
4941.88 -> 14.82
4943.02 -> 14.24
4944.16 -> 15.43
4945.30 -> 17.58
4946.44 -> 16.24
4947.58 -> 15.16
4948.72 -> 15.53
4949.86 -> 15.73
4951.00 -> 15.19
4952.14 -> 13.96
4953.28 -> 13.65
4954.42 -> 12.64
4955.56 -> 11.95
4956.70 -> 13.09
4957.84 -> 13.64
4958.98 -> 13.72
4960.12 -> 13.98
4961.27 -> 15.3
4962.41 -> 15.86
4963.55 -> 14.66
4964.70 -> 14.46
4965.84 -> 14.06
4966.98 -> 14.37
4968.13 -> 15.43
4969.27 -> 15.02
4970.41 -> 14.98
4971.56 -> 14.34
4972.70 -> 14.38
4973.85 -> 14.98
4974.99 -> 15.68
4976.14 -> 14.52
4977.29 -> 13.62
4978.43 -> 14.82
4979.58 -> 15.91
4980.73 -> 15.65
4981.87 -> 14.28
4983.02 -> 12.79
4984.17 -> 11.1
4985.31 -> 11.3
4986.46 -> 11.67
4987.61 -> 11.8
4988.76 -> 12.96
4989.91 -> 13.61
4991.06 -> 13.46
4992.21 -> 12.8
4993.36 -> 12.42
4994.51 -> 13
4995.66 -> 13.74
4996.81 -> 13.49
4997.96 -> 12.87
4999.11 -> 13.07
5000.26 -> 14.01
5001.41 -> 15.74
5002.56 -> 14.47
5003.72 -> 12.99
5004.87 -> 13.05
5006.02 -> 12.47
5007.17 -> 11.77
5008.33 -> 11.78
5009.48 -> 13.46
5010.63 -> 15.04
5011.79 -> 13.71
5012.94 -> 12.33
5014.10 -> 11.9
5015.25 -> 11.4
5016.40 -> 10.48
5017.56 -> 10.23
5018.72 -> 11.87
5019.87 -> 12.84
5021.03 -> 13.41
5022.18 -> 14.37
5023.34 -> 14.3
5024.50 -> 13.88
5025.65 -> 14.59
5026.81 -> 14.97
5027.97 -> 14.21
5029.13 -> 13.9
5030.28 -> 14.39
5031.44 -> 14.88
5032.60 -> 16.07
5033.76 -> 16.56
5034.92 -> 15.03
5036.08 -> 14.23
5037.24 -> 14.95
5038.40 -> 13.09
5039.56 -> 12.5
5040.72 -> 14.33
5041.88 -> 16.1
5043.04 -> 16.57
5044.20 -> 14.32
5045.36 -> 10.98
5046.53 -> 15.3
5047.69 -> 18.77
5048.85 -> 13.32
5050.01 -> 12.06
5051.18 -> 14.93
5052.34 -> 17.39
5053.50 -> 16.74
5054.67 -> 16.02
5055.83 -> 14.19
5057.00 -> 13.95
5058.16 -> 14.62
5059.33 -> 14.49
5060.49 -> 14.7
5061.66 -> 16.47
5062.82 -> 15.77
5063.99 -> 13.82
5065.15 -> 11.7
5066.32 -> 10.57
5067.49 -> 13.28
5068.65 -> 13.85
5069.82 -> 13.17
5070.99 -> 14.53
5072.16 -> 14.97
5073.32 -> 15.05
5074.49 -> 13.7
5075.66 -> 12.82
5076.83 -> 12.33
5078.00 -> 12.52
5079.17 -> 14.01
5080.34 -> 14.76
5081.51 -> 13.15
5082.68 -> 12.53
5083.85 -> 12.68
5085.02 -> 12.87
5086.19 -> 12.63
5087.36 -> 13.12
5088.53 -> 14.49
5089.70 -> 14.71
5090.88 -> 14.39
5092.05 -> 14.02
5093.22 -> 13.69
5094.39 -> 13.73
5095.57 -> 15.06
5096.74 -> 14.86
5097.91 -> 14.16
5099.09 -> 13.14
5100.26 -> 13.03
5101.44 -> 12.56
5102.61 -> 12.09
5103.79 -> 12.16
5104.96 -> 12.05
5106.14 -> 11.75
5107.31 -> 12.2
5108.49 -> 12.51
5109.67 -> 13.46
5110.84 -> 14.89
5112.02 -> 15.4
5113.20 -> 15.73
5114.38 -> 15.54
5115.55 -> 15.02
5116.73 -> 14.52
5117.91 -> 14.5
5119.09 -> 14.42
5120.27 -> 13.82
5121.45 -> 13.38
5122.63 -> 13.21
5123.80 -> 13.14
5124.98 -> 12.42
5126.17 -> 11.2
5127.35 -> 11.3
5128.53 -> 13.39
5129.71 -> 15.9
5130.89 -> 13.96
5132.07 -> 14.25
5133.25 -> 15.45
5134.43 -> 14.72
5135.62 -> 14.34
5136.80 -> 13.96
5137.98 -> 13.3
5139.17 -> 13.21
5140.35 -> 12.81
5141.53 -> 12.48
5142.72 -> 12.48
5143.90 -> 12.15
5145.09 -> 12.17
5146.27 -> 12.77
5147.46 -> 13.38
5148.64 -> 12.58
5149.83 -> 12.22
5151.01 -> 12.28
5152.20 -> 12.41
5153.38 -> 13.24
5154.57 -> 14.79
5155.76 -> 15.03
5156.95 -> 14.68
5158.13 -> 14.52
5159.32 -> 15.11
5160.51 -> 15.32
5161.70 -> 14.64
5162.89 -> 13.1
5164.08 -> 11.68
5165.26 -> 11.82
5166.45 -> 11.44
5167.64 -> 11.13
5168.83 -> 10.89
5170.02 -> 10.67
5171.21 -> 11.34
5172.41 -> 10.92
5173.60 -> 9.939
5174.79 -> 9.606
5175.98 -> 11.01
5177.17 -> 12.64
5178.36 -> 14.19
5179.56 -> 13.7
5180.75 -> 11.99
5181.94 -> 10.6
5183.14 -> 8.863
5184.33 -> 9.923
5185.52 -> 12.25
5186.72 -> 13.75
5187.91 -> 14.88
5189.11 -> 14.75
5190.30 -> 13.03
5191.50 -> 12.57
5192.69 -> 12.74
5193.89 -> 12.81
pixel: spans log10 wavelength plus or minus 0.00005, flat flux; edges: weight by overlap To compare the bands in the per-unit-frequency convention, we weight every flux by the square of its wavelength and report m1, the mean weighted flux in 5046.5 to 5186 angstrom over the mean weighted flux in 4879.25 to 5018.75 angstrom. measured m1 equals 1.1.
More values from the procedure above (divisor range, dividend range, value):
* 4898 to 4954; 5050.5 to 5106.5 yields 1.06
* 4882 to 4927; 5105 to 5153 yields 1.11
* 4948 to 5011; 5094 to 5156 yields 1.03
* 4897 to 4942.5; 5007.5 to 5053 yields 1.08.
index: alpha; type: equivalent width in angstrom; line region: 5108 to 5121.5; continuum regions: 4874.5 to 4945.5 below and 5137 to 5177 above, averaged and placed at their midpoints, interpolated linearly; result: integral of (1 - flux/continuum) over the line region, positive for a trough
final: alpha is -1.9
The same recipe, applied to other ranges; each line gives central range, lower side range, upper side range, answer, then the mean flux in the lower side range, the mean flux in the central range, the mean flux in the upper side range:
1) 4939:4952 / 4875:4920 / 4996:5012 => -1.8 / 13.3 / 15.2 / 13.4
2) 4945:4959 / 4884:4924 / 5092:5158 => -1.3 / 13.1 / 14.4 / 13.5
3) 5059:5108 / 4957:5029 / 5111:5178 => -0.6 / 13.6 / 13.5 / 13.2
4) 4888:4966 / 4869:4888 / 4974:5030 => -3.9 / 12.9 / 13.7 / 13.3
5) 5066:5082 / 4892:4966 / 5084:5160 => 0.1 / 13.8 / 13.5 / 13.6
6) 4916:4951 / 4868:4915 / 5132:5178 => -2.3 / 13.1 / 13.9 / 12.8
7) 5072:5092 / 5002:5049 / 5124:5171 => -0.1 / 13.8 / 13.6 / 13.1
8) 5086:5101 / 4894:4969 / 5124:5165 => -0.4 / 13.9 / 13.9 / 13.4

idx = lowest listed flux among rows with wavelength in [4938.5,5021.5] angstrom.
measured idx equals 10.23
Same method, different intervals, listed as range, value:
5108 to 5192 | 8.863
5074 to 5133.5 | 11.2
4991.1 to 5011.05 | 11.77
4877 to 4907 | 10.27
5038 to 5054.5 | 10.98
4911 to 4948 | 11.5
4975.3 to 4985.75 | 11.1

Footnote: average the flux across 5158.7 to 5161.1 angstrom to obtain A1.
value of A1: 15.2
